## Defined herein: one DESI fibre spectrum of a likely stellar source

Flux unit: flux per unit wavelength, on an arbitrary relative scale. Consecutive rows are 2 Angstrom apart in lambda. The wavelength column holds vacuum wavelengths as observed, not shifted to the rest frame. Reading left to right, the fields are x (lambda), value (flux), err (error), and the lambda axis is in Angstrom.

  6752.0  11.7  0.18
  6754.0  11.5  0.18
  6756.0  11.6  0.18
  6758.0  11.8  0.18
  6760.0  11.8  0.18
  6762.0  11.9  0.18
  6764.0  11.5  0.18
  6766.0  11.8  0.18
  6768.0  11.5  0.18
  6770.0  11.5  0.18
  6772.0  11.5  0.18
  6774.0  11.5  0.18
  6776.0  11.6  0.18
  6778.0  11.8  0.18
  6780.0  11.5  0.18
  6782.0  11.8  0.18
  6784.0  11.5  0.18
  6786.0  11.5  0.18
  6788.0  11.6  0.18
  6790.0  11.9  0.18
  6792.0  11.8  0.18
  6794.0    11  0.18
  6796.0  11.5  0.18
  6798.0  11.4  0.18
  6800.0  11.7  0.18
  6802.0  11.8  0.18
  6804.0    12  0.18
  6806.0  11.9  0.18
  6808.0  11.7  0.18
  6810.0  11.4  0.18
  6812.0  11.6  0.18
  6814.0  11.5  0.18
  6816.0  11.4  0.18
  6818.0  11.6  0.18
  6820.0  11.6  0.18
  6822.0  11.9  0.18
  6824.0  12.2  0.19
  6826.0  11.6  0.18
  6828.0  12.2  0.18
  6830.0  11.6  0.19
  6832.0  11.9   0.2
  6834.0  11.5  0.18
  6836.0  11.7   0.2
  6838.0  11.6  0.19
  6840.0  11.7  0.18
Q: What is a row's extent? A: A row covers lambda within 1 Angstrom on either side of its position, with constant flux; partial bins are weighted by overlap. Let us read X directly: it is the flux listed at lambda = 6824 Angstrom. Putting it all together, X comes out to 12.2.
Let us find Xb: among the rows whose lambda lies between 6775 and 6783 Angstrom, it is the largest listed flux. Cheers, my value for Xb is 11.8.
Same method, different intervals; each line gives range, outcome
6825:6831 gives 12.2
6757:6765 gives 11.9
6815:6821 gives 11.6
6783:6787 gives 11.5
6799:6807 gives 12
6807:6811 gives 11.7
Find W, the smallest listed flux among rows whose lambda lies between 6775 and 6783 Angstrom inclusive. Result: 11.5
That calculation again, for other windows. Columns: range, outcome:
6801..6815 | 11.4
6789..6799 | 11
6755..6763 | 11.6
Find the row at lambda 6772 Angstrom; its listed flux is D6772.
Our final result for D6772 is 11.5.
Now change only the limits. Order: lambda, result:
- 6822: 11.9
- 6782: 11.8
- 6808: 11.7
